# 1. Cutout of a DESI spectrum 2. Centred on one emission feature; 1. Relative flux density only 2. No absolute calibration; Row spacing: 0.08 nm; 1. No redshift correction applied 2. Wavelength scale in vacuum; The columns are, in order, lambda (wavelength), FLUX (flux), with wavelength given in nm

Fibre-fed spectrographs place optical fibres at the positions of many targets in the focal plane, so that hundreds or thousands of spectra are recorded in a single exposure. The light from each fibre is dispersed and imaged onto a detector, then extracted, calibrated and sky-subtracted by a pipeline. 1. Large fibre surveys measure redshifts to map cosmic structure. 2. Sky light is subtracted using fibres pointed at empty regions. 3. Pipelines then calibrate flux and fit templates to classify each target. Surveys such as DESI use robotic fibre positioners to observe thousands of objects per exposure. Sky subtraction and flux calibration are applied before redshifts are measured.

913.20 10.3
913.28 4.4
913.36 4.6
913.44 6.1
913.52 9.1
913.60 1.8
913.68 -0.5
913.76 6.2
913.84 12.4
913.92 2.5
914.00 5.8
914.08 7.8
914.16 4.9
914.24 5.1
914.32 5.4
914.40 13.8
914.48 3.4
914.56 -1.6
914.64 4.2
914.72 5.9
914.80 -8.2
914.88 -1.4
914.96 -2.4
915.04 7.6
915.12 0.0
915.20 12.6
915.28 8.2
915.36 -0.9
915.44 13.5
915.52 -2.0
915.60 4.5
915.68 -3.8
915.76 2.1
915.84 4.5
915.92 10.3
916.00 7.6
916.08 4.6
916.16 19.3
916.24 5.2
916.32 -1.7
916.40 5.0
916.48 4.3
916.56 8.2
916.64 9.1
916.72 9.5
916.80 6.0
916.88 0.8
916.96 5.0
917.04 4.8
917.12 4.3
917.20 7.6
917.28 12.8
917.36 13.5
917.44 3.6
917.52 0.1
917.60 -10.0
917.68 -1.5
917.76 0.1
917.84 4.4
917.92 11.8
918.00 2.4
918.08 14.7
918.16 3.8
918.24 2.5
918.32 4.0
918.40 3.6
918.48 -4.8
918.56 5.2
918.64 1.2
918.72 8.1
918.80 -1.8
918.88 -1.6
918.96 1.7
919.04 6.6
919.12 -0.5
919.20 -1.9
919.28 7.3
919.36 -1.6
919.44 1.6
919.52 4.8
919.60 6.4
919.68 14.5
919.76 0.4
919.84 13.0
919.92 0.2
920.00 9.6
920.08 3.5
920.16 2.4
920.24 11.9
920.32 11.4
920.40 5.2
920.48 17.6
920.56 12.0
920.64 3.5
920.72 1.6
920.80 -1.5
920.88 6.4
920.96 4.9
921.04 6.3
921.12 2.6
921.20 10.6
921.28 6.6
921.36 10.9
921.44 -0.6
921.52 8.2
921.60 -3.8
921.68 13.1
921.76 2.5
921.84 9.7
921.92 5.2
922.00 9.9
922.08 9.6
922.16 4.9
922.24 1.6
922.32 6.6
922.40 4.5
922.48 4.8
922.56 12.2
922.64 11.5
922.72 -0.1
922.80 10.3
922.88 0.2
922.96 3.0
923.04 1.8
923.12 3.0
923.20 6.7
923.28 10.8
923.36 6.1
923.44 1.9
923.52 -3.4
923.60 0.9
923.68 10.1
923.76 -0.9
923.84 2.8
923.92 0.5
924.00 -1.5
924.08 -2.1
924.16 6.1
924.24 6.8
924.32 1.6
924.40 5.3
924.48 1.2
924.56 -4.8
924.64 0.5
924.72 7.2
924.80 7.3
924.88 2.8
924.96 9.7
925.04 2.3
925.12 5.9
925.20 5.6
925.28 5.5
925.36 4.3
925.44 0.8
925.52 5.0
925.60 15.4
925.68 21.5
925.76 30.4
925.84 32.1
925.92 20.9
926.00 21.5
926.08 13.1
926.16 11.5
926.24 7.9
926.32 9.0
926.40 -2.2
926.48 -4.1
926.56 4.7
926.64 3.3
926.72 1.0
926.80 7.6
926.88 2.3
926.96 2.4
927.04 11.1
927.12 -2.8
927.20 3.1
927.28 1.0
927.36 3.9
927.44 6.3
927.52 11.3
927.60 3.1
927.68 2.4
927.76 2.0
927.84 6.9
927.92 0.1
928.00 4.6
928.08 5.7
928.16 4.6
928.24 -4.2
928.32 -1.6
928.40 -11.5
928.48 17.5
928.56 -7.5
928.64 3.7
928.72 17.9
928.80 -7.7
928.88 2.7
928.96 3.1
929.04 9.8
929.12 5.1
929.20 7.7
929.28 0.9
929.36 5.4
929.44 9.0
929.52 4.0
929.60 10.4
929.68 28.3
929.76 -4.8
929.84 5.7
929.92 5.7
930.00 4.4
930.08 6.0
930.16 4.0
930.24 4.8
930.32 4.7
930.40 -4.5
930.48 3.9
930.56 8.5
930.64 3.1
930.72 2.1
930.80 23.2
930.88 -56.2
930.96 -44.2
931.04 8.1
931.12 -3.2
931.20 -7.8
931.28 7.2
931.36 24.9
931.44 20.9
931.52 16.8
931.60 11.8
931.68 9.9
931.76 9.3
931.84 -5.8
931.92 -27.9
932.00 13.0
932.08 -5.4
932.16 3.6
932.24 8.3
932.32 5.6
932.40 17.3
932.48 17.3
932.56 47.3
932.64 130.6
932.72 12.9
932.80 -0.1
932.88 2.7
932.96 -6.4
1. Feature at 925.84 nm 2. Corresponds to H-beta 4861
